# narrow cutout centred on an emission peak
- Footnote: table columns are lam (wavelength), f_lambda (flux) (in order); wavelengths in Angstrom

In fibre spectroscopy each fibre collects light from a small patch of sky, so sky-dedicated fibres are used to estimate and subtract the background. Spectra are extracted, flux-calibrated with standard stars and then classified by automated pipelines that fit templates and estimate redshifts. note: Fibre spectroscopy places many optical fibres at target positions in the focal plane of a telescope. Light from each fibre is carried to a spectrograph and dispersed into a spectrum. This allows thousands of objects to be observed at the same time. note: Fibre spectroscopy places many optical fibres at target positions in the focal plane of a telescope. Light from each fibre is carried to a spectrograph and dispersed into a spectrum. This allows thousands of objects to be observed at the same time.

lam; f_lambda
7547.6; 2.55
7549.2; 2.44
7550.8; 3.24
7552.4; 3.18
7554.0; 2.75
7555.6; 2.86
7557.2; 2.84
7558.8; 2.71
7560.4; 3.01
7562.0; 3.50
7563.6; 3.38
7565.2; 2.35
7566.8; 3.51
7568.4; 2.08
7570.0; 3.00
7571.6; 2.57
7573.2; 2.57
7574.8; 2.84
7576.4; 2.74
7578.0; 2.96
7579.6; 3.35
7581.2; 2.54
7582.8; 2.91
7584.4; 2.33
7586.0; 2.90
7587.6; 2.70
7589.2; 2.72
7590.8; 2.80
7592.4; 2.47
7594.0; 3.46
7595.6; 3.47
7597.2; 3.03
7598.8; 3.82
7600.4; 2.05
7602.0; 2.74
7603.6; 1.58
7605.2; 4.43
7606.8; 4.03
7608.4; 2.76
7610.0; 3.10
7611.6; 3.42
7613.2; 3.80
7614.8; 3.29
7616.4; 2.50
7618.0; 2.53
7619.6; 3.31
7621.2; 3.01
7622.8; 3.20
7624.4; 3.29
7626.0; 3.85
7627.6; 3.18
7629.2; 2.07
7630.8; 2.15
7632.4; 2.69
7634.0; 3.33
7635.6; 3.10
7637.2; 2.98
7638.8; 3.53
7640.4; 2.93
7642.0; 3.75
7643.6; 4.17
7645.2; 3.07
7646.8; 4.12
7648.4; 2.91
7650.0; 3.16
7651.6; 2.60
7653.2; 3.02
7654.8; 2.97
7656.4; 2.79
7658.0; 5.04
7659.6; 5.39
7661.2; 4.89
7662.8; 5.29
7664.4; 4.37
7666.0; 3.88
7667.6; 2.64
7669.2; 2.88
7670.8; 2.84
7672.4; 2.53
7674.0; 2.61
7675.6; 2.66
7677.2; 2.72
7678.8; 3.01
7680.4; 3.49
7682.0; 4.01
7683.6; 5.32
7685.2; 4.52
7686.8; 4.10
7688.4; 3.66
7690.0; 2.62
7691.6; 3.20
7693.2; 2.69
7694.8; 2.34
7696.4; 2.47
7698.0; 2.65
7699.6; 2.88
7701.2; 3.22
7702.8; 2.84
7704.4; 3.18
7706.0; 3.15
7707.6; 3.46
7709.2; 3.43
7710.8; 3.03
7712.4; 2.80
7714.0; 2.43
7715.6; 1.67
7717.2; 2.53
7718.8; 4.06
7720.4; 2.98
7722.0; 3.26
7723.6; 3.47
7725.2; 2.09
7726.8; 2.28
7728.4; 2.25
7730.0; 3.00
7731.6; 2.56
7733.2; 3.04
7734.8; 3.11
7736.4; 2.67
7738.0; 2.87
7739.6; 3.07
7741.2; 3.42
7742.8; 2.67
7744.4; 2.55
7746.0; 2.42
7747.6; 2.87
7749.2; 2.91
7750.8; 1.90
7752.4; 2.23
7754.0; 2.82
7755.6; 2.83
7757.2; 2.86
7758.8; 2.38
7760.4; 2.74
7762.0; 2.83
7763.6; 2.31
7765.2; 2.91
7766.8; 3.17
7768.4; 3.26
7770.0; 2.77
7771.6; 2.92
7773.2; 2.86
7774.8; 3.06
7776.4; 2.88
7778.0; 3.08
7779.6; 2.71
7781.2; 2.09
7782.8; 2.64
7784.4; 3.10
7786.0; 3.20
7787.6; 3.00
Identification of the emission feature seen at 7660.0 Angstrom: H-alpha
